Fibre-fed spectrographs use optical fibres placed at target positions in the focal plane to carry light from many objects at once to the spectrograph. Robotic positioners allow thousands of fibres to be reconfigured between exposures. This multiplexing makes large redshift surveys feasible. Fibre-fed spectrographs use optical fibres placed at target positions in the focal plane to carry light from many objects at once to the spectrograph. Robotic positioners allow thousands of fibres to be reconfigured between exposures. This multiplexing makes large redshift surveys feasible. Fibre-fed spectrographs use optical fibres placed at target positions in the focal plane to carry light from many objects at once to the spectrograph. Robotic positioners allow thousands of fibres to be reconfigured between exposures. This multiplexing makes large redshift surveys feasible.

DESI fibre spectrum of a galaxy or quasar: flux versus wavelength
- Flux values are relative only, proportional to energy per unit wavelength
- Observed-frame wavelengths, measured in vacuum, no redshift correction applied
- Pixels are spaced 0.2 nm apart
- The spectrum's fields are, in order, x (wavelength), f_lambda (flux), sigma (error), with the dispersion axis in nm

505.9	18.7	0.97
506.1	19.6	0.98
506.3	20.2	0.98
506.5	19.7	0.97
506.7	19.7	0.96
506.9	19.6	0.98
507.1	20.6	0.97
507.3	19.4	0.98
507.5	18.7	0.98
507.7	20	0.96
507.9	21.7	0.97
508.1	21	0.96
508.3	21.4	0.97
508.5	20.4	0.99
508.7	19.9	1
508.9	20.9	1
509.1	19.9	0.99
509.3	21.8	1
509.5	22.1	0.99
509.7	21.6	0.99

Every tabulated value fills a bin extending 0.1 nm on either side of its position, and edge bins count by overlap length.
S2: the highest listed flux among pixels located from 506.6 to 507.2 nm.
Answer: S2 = 20.6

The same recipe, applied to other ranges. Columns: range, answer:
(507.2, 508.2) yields 21.7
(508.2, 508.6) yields 21.4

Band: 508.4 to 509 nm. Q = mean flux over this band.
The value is 20.4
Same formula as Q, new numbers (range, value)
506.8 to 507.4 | 19.9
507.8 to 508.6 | 21.1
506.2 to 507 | 19.8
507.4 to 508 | 20.1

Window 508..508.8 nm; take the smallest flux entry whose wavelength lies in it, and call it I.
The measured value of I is 19.9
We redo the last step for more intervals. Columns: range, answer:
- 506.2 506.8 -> 19.7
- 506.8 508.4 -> 18.7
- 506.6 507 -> 19.6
